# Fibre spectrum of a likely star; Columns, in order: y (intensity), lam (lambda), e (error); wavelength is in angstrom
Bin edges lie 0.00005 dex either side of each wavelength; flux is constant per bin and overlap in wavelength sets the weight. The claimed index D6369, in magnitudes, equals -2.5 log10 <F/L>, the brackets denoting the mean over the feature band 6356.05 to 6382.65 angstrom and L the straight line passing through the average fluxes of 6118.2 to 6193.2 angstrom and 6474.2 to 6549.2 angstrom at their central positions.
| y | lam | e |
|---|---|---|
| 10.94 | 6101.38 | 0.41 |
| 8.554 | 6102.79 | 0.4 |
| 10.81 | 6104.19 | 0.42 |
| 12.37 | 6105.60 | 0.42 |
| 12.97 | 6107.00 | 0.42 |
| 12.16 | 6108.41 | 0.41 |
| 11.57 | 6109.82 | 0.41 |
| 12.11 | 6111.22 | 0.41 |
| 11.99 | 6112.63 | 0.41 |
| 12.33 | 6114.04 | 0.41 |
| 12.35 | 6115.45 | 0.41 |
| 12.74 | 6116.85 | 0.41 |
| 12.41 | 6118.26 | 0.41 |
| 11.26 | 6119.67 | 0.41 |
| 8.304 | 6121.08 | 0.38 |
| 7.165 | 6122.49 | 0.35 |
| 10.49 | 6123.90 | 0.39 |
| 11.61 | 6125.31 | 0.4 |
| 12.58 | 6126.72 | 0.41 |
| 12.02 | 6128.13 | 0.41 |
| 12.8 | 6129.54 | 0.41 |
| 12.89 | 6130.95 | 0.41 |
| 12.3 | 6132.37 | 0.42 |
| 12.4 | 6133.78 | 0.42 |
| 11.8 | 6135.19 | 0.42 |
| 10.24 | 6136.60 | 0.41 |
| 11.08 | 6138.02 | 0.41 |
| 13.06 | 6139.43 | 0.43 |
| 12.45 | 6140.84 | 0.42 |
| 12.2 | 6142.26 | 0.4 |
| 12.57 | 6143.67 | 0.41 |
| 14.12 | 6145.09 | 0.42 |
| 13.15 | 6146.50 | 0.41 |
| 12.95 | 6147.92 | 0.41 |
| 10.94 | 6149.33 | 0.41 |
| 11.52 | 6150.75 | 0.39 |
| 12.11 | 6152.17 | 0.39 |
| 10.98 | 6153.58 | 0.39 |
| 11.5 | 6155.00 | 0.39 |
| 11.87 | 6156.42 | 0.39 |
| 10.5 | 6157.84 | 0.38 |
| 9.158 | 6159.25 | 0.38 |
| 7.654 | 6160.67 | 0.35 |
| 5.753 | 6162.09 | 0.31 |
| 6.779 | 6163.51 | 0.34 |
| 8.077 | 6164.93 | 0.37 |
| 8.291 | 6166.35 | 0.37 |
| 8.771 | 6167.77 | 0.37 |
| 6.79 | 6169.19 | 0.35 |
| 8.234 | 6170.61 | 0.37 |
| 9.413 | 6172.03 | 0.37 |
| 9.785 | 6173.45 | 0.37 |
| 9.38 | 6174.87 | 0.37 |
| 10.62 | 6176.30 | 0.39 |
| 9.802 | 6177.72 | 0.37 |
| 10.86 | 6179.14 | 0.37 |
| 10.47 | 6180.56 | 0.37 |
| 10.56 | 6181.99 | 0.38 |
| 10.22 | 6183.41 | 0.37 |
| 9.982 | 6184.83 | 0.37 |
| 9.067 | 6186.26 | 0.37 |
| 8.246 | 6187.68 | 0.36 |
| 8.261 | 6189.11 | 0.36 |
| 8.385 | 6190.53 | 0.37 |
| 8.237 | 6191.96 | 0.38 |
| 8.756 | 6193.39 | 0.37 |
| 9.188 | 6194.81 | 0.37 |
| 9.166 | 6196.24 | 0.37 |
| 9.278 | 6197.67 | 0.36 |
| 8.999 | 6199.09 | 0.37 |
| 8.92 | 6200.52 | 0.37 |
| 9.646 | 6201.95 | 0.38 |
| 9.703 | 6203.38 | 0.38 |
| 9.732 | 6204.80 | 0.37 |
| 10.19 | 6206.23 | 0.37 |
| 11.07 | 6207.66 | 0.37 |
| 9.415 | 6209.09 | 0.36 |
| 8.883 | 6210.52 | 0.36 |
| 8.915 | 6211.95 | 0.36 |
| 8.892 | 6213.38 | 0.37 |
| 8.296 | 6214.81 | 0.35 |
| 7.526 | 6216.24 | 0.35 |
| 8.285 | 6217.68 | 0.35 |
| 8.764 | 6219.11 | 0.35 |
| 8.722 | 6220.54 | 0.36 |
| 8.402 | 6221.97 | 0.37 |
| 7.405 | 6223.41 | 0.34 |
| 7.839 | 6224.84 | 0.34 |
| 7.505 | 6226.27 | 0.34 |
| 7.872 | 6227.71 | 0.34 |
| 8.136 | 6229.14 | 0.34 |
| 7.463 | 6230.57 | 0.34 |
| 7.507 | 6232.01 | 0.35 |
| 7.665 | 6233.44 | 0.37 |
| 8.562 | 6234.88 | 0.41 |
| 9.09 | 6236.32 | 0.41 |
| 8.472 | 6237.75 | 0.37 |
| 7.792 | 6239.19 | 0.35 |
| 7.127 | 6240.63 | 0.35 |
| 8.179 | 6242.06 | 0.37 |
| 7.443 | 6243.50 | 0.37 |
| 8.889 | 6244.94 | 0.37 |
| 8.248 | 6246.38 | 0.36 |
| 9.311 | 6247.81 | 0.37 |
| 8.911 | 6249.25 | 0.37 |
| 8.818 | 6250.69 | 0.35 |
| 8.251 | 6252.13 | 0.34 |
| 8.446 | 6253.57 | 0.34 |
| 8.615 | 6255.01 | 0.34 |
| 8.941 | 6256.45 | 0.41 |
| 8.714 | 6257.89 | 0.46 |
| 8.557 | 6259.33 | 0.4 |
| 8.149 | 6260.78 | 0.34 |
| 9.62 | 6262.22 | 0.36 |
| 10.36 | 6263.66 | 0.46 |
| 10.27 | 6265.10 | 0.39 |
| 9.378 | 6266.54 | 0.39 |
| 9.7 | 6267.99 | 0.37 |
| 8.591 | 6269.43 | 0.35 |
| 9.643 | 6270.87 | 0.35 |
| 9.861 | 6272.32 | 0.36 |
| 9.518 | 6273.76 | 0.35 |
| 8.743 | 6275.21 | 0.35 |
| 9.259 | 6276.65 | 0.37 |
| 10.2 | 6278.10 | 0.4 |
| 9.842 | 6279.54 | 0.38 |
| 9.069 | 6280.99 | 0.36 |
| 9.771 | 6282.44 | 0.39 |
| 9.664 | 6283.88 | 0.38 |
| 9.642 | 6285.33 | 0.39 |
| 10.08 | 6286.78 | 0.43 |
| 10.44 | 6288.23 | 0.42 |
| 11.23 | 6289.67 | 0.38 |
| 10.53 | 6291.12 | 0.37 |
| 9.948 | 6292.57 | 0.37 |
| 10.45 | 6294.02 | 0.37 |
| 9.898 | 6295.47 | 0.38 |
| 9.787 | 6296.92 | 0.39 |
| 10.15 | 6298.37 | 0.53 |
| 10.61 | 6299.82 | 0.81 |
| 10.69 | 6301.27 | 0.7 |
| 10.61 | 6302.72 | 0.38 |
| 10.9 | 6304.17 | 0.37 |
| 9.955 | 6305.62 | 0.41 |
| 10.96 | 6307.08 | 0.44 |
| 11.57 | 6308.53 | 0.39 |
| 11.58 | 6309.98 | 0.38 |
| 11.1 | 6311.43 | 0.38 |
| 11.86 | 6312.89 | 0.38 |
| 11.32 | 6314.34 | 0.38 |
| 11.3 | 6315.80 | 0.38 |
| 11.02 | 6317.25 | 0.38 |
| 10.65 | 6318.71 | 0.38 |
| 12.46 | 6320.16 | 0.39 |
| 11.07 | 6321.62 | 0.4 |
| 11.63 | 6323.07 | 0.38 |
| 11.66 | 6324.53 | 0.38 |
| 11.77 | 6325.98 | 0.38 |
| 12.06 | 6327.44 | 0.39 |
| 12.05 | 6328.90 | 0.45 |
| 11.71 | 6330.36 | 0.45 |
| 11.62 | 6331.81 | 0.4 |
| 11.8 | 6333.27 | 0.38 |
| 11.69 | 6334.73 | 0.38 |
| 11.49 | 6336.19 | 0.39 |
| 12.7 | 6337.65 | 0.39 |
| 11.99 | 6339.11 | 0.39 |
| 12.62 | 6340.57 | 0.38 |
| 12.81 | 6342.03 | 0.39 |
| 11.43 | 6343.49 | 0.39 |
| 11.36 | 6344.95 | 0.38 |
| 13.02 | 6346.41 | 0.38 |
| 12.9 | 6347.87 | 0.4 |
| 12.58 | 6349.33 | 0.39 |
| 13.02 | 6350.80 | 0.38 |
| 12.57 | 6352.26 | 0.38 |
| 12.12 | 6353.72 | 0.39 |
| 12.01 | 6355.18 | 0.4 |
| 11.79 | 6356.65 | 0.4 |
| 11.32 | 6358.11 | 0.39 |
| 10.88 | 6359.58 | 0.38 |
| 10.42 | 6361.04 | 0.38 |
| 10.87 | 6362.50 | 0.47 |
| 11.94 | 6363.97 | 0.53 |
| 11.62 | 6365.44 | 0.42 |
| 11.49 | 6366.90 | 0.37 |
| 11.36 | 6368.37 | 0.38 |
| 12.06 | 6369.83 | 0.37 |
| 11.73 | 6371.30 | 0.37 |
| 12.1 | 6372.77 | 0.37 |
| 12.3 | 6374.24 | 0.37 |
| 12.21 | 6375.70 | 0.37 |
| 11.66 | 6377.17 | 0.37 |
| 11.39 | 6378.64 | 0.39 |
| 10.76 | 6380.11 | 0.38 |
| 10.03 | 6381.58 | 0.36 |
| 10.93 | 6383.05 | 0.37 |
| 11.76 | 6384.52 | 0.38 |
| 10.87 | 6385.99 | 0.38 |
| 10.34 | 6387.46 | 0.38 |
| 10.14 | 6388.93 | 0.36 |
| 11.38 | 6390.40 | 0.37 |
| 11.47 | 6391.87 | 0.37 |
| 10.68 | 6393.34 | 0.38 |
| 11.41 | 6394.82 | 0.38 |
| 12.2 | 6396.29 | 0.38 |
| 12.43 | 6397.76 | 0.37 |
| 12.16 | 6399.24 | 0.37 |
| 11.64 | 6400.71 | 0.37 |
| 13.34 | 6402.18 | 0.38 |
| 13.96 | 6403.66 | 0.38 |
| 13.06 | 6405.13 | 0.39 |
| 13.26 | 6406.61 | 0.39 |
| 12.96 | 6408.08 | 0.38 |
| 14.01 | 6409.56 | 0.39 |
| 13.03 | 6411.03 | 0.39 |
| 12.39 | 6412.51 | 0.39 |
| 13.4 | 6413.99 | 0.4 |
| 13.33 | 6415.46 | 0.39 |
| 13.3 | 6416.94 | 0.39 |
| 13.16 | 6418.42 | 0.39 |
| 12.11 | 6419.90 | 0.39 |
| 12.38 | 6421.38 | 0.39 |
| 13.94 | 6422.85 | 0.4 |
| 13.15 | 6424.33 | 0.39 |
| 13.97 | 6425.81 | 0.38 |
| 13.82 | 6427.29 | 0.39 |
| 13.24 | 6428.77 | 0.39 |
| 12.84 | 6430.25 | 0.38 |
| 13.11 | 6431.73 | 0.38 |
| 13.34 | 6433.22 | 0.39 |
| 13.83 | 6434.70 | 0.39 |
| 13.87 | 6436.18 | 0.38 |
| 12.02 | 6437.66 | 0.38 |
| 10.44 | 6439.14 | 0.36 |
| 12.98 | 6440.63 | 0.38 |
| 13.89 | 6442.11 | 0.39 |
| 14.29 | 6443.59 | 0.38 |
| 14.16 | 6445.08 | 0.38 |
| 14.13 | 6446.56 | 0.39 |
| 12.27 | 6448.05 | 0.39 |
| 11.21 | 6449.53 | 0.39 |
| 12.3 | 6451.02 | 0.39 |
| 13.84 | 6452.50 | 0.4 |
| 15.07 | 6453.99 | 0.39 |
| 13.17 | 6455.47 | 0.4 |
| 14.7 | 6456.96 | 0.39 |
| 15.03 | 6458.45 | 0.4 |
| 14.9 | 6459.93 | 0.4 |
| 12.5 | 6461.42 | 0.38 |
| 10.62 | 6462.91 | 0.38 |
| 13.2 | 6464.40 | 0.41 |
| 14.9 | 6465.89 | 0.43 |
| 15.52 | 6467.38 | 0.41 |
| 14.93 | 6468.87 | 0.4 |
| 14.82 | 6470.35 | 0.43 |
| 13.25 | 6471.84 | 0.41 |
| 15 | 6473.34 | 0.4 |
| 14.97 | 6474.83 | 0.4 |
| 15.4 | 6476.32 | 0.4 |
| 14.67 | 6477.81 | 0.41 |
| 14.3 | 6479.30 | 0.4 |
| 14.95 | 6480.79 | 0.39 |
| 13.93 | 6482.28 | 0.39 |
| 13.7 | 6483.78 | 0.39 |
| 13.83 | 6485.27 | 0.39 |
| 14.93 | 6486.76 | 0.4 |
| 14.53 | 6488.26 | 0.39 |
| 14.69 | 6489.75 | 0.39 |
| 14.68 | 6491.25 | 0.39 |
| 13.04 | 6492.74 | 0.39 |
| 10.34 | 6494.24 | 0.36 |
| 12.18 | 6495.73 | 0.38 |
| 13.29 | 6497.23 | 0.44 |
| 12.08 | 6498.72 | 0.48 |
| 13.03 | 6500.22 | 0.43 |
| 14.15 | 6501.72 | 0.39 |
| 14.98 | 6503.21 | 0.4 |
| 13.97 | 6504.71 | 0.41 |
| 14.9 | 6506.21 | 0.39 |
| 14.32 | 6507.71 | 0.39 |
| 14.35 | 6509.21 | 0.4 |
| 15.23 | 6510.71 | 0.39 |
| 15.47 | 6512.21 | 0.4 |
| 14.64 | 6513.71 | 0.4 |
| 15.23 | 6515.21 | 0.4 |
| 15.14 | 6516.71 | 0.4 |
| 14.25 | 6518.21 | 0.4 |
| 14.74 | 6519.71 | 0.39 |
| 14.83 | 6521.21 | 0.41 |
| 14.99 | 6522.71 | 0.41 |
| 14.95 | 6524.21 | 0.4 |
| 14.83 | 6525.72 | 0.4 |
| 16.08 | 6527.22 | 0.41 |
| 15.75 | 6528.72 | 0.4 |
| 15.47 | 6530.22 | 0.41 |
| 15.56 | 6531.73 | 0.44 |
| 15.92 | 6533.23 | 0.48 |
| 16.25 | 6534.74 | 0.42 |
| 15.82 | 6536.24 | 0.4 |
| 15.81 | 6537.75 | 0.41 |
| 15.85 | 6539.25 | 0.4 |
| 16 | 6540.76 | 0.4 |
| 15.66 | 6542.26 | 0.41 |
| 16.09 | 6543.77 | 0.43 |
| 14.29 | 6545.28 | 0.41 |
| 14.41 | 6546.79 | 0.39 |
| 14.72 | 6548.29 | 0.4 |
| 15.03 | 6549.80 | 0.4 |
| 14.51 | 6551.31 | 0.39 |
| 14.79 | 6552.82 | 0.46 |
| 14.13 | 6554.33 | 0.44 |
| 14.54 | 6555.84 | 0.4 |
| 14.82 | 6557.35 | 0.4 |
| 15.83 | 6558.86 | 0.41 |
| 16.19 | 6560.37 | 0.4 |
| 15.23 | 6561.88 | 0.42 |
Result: 0.14 mag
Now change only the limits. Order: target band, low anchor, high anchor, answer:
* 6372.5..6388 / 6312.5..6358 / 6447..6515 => 0.115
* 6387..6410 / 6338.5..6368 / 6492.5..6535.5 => 0.045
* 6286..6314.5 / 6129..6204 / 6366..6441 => 0.071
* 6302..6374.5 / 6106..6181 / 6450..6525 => 0.093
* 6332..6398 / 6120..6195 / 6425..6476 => 0.086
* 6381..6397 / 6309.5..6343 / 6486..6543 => 0.155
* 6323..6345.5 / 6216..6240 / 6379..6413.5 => -0.137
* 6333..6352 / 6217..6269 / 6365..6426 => -0.131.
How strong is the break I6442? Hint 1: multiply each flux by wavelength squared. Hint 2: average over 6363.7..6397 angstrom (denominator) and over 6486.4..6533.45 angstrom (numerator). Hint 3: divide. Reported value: 1.32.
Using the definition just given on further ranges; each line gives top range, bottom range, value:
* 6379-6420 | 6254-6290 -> 1.33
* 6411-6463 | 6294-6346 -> 1.21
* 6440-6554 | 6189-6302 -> 1.72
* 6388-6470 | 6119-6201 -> 1.39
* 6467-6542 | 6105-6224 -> 1.59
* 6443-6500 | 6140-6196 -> 1.53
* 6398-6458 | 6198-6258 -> 1.64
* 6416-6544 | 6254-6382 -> 1.36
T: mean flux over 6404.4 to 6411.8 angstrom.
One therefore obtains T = 13.3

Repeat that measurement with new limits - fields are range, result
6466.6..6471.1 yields 15.1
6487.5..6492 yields 14.6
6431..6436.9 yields 13.5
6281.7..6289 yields 9.93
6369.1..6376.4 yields 12.1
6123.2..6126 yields 11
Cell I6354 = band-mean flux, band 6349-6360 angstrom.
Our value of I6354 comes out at 12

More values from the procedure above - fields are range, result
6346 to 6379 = 11.9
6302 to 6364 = 11.7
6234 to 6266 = 8.67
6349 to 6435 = 12.2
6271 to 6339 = 10.8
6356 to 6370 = 11.4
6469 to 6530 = 14.4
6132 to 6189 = 10.4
